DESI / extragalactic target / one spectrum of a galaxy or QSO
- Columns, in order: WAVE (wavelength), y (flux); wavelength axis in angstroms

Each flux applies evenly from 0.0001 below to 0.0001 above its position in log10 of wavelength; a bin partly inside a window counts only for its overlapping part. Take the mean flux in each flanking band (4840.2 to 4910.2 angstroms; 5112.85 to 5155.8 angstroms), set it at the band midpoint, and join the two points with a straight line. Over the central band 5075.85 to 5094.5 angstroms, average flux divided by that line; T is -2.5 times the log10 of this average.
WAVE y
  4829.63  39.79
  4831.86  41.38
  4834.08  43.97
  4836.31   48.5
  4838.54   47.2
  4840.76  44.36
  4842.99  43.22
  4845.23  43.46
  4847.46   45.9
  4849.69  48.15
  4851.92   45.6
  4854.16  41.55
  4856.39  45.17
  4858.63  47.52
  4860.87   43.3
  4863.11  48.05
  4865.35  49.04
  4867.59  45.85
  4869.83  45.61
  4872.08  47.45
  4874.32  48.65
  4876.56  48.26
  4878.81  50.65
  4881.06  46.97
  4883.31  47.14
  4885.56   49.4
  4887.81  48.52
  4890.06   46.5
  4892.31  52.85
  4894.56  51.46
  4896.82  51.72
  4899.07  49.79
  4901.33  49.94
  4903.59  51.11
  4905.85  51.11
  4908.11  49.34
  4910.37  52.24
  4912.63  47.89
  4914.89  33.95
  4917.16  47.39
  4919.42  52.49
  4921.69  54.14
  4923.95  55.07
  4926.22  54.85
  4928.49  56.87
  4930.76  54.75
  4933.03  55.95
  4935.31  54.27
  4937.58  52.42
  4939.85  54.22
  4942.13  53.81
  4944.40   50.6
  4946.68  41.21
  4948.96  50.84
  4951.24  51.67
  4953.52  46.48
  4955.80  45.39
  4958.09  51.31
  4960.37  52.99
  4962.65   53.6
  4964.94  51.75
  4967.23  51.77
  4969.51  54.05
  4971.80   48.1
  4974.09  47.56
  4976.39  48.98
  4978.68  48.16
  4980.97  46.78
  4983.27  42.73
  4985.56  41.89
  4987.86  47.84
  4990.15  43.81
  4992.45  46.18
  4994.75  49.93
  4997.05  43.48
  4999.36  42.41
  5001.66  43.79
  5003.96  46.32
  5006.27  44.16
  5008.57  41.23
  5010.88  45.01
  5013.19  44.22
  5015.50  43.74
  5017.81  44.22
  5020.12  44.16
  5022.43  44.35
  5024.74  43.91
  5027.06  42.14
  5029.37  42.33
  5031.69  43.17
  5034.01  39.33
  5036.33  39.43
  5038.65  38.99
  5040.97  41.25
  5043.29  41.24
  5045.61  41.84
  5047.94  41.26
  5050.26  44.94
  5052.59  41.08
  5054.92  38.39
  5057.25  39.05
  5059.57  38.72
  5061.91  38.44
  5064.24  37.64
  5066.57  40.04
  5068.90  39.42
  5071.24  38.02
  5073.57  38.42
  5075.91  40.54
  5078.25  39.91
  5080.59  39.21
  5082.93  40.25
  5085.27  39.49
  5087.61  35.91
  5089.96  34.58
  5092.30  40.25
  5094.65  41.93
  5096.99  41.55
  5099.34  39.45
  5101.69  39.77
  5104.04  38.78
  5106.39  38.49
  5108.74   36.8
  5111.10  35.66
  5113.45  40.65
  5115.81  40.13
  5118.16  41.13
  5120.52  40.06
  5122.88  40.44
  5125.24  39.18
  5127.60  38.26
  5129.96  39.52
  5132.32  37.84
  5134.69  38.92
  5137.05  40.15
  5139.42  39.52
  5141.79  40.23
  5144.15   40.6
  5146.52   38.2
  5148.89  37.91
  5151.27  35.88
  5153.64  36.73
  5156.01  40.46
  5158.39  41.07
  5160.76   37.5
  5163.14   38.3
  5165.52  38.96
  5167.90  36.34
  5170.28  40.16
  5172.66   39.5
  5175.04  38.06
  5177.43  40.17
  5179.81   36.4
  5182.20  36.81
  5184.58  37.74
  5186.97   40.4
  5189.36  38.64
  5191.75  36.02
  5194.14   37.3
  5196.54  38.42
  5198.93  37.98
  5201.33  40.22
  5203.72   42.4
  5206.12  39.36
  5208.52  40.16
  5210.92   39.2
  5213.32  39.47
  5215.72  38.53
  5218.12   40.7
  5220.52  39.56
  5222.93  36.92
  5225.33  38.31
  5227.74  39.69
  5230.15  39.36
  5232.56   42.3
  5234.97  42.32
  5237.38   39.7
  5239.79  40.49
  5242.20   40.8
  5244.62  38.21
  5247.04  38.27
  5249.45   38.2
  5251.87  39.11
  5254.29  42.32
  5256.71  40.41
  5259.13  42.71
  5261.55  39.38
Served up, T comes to 0.054 mag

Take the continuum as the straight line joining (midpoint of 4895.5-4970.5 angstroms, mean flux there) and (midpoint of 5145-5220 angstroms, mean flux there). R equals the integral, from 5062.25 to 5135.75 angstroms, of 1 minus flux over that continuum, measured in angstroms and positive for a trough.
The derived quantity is 6.4 angstroms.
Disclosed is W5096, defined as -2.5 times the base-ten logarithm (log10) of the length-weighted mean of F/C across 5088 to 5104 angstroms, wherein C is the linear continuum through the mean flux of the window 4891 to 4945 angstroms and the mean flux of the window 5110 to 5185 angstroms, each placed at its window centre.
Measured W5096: 0.06 mag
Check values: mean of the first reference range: 51.6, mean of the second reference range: 38.8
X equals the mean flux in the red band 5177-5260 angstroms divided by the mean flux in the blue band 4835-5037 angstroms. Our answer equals 0.83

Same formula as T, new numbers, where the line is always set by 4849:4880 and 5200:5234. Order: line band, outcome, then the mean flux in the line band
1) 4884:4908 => -0.09 mag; 50.1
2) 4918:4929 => -0.19 mag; 54.4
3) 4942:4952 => -0.09 mag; 49.1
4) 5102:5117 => 0.09 mag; 38.5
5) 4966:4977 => -0.13 mag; 50.1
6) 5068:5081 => 0.09 mag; 39.2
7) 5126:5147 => 0.05 mag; 39.3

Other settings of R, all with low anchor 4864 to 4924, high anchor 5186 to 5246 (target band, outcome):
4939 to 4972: -2.4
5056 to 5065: 1.1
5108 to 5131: 1.7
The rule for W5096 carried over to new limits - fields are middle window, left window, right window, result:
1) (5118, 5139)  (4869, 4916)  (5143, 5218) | 0.029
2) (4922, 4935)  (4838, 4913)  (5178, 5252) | -0.190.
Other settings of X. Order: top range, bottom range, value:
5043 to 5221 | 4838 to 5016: 0.81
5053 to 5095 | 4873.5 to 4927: 0.78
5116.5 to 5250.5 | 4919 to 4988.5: 0.77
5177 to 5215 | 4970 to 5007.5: 0.84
